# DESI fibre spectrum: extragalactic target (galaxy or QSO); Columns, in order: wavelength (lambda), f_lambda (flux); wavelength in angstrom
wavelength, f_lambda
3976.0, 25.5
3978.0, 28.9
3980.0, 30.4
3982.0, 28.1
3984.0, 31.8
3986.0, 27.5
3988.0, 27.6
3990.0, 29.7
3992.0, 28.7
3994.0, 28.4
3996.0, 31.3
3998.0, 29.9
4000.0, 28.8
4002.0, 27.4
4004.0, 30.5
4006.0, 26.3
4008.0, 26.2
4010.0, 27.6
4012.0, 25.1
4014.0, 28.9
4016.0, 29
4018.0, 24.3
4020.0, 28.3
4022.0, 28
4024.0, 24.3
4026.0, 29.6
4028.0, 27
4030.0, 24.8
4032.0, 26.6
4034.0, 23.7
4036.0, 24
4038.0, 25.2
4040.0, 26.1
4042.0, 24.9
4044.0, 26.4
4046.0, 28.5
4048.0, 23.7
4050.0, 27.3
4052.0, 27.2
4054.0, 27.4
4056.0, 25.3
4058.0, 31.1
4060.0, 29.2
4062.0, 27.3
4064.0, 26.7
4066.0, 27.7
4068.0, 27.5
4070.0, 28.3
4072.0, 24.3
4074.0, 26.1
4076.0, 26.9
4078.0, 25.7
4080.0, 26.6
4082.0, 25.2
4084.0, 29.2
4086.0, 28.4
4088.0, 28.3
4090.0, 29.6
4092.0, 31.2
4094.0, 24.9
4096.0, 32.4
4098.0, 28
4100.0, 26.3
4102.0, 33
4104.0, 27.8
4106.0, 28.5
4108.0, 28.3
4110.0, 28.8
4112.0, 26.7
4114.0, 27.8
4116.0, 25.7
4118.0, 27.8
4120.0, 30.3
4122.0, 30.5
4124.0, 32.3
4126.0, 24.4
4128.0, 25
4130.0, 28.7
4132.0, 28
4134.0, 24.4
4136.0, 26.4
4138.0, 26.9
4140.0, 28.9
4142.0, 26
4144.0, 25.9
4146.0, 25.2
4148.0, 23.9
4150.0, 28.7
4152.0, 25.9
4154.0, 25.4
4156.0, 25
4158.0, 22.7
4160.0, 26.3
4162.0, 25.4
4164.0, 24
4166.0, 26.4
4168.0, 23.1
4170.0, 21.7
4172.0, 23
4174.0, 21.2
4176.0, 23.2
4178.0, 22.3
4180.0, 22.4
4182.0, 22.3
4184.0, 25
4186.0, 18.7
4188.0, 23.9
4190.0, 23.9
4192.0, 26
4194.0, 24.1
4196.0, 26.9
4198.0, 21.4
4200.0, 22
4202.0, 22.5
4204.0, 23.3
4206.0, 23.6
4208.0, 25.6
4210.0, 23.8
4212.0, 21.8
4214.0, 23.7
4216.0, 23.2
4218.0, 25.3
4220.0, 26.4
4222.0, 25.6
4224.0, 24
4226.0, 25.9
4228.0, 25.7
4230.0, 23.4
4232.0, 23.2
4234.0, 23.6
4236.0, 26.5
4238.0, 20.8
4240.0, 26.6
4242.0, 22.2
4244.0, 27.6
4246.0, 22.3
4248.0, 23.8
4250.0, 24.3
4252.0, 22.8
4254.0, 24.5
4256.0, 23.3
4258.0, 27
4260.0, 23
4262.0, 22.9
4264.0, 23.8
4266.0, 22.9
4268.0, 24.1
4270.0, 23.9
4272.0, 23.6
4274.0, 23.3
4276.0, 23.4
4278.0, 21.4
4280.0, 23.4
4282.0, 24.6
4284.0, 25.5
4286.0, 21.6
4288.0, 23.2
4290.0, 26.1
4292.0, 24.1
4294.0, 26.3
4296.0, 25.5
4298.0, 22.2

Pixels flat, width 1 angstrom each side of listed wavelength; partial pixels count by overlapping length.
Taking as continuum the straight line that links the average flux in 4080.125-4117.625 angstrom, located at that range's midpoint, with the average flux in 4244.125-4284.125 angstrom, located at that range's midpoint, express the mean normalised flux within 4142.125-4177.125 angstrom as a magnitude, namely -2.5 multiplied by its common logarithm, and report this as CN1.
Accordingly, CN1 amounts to 0.09 mag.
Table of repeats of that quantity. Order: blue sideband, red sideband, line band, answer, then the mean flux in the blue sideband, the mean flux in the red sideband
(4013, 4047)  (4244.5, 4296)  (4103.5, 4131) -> -0.10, 26.4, 23.9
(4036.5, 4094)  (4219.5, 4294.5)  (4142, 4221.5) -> 0.06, 27.1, 24.1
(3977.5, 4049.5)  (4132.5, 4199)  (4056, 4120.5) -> -0.08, 27.4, 24.5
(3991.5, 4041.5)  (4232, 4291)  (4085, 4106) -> -0.11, 27.2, 23.9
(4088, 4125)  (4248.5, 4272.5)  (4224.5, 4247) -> 0.01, 28.9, 23.8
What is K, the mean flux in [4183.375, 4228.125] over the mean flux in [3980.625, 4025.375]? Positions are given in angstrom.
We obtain 0.85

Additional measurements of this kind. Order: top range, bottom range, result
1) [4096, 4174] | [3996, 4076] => 0.99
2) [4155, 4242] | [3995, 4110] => 0.87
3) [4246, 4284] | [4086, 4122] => 0.83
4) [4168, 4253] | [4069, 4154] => 0.86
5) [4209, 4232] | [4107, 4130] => 0.87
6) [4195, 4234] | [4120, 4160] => 0.90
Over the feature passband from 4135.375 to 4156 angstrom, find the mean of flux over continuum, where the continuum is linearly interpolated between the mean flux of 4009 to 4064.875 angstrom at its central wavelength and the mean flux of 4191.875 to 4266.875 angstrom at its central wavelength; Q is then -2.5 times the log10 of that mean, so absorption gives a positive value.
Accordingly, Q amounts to -0.044 mag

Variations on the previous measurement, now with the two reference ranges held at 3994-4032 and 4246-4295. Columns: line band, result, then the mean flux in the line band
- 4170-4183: 0.13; 22.3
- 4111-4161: -0.04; 26.8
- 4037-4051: 0.05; 26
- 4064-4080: 0.00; 26.6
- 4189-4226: 0.03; 24.1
